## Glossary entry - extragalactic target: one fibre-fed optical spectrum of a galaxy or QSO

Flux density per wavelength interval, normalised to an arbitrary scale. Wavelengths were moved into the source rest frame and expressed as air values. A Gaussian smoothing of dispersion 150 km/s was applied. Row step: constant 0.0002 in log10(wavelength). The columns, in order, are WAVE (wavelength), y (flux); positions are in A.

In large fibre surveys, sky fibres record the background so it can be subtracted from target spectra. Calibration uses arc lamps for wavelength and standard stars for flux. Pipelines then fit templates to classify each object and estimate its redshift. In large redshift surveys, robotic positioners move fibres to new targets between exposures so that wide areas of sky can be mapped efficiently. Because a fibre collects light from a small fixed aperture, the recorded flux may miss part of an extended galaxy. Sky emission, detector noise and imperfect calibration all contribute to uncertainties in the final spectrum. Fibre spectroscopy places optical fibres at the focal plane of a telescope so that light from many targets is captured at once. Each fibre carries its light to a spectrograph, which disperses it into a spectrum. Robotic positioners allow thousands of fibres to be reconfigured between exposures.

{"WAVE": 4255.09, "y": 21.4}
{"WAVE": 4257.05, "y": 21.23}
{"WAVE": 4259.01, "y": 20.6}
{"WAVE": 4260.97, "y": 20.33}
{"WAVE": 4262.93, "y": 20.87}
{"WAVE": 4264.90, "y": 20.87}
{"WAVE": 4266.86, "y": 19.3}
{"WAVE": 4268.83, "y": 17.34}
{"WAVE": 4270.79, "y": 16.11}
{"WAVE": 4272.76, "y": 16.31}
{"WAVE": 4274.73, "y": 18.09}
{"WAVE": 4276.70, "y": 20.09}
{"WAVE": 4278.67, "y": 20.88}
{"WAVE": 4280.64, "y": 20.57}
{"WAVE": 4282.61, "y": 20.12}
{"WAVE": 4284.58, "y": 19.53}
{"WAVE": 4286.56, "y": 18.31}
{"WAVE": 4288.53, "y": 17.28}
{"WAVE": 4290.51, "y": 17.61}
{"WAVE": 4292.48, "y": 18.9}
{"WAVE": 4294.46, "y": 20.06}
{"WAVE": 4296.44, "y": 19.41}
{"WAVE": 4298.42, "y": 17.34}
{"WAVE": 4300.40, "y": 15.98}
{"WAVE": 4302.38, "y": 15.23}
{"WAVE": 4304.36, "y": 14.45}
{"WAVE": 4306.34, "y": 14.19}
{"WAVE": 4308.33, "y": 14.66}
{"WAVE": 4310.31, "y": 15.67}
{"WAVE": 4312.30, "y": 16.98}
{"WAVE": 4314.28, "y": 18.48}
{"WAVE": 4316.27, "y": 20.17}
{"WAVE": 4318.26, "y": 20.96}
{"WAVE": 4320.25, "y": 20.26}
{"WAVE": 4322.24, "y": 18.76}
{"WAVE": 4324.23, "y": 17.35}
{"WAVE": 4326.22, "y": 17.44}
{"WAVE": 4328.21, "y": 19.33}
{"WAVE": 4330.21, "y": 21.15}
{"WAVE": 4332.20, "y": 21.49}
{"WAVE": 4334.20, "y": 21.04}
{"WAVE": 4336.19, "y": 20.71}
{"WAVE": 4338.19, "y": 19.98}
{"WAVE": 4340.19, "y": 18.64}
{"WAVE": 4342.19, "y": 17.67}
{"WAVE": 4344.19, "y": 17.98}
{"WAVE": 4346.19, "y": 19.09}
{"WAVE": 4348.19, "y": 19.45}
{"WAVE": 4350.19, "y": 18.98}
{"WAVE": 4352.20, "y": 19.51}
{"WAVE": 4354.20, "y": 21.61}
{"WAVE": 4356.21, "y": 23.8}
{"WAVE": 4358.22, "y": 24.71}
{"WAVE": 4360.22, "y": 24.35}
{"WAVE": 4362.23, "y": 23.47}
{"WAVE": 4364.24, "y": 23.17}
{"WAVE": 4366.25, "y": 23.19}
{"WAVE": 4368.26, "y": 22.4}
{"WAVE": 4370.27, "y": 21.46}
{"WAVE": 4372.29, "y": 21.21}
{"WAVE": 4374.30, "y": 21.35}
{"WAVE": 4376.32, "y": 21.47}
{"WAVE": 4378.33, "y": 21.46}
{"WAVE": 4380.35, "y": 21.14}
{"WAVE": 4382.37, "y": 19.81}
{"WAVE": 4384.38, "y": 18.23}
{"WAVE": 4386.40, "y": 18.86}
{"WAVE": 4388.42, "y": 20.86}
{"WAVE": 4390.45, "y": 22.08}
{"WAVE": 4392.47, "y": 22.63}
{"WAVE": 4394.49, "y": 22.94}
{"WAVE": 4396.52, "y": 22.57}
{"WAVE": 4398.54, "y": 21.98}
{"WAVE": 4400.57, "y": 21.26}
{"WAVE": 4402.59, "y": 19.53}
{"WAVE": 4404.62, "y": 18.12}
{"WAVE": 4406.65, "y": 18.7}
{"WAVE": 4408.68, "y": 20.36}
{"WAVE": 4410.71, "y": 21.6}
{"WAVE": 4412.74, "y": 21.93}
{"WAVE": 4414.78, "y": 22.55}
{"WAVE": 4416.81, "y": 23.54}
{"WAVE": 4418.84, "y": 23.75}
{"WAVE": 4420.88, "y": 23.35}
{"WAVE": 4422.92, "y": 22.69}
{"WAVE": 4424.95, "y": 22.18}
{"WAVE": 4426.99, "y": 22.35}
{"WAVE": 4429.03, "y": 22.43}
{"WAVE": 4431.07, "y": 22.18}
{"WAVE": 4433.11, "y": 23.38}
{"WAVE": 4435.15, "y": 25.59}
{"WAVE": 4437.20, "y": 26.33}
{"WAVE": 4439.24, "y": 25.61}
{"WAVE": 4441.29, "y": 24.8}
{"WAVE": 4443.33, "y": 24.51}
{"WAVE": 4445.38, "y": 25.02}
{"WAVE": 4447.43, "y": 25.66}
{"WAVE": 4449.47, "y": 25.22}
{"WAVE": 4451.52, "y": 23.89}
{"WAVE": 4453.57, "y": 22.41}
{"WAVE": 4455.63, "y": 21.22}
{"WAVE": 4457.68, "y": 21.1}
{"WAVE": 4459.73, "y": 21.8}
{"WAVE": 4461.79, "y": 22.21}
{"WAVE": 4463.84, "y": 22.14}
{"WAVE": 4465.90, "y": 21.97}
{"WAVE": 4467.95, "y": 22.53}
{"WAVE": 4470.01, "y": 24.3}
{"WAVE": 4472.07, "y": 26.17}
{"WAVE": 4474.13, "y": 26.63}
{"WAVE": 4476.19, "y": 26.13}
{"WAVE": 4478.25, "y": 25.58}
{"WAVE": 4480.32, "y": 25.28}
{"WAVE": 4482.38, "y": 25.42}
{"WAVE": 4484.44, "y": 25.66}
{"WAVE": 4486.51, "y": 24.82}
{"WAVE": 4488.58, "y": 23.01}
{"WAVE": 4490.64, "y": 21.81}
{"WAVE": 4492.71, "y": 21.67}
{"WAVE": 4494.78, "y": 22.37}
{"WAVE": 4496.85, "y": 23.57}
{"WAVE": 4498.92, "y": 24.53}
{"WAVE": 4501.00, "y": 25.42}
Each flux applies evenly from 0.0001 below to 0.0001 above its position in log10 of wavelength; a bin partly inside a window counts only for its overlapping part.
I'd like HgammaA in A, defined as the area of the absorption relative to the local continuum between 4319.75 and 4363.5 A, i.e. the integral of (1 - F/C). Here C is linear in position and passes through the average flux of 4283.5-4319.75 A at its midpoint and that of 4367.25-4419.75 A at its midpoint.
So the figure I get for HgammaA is -2.6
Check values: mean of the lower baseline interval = 17.6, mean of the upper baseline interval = 21.2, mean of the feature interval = 20.3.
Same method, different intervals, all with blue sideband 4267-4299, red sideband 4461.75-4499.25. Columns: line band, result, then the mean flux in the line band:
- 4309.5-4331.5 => 0.94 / 18.8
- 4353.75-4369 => -1.93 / 23.4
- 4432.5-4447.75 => -1.46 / 25.1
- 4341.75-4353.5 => 0.87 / 18.9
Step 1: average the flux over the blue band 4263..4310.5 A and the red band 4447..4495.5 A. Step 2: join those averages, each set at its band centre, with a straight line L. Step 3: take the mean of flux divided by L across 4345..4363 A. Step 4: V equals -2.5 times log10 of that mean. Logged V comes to -0.08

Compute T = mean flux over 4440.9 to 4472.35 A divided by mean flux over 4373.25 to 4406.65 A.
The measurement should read 1.12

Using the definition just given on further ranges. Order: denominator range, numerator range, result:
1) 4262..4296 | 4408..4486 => 1.25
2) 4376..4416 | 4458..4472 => 1.08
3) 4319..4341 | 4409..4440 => 1.18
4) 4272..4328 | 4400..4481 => 1.28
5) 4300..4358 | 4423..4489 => 1.28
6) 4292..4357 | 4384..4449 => 1.20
